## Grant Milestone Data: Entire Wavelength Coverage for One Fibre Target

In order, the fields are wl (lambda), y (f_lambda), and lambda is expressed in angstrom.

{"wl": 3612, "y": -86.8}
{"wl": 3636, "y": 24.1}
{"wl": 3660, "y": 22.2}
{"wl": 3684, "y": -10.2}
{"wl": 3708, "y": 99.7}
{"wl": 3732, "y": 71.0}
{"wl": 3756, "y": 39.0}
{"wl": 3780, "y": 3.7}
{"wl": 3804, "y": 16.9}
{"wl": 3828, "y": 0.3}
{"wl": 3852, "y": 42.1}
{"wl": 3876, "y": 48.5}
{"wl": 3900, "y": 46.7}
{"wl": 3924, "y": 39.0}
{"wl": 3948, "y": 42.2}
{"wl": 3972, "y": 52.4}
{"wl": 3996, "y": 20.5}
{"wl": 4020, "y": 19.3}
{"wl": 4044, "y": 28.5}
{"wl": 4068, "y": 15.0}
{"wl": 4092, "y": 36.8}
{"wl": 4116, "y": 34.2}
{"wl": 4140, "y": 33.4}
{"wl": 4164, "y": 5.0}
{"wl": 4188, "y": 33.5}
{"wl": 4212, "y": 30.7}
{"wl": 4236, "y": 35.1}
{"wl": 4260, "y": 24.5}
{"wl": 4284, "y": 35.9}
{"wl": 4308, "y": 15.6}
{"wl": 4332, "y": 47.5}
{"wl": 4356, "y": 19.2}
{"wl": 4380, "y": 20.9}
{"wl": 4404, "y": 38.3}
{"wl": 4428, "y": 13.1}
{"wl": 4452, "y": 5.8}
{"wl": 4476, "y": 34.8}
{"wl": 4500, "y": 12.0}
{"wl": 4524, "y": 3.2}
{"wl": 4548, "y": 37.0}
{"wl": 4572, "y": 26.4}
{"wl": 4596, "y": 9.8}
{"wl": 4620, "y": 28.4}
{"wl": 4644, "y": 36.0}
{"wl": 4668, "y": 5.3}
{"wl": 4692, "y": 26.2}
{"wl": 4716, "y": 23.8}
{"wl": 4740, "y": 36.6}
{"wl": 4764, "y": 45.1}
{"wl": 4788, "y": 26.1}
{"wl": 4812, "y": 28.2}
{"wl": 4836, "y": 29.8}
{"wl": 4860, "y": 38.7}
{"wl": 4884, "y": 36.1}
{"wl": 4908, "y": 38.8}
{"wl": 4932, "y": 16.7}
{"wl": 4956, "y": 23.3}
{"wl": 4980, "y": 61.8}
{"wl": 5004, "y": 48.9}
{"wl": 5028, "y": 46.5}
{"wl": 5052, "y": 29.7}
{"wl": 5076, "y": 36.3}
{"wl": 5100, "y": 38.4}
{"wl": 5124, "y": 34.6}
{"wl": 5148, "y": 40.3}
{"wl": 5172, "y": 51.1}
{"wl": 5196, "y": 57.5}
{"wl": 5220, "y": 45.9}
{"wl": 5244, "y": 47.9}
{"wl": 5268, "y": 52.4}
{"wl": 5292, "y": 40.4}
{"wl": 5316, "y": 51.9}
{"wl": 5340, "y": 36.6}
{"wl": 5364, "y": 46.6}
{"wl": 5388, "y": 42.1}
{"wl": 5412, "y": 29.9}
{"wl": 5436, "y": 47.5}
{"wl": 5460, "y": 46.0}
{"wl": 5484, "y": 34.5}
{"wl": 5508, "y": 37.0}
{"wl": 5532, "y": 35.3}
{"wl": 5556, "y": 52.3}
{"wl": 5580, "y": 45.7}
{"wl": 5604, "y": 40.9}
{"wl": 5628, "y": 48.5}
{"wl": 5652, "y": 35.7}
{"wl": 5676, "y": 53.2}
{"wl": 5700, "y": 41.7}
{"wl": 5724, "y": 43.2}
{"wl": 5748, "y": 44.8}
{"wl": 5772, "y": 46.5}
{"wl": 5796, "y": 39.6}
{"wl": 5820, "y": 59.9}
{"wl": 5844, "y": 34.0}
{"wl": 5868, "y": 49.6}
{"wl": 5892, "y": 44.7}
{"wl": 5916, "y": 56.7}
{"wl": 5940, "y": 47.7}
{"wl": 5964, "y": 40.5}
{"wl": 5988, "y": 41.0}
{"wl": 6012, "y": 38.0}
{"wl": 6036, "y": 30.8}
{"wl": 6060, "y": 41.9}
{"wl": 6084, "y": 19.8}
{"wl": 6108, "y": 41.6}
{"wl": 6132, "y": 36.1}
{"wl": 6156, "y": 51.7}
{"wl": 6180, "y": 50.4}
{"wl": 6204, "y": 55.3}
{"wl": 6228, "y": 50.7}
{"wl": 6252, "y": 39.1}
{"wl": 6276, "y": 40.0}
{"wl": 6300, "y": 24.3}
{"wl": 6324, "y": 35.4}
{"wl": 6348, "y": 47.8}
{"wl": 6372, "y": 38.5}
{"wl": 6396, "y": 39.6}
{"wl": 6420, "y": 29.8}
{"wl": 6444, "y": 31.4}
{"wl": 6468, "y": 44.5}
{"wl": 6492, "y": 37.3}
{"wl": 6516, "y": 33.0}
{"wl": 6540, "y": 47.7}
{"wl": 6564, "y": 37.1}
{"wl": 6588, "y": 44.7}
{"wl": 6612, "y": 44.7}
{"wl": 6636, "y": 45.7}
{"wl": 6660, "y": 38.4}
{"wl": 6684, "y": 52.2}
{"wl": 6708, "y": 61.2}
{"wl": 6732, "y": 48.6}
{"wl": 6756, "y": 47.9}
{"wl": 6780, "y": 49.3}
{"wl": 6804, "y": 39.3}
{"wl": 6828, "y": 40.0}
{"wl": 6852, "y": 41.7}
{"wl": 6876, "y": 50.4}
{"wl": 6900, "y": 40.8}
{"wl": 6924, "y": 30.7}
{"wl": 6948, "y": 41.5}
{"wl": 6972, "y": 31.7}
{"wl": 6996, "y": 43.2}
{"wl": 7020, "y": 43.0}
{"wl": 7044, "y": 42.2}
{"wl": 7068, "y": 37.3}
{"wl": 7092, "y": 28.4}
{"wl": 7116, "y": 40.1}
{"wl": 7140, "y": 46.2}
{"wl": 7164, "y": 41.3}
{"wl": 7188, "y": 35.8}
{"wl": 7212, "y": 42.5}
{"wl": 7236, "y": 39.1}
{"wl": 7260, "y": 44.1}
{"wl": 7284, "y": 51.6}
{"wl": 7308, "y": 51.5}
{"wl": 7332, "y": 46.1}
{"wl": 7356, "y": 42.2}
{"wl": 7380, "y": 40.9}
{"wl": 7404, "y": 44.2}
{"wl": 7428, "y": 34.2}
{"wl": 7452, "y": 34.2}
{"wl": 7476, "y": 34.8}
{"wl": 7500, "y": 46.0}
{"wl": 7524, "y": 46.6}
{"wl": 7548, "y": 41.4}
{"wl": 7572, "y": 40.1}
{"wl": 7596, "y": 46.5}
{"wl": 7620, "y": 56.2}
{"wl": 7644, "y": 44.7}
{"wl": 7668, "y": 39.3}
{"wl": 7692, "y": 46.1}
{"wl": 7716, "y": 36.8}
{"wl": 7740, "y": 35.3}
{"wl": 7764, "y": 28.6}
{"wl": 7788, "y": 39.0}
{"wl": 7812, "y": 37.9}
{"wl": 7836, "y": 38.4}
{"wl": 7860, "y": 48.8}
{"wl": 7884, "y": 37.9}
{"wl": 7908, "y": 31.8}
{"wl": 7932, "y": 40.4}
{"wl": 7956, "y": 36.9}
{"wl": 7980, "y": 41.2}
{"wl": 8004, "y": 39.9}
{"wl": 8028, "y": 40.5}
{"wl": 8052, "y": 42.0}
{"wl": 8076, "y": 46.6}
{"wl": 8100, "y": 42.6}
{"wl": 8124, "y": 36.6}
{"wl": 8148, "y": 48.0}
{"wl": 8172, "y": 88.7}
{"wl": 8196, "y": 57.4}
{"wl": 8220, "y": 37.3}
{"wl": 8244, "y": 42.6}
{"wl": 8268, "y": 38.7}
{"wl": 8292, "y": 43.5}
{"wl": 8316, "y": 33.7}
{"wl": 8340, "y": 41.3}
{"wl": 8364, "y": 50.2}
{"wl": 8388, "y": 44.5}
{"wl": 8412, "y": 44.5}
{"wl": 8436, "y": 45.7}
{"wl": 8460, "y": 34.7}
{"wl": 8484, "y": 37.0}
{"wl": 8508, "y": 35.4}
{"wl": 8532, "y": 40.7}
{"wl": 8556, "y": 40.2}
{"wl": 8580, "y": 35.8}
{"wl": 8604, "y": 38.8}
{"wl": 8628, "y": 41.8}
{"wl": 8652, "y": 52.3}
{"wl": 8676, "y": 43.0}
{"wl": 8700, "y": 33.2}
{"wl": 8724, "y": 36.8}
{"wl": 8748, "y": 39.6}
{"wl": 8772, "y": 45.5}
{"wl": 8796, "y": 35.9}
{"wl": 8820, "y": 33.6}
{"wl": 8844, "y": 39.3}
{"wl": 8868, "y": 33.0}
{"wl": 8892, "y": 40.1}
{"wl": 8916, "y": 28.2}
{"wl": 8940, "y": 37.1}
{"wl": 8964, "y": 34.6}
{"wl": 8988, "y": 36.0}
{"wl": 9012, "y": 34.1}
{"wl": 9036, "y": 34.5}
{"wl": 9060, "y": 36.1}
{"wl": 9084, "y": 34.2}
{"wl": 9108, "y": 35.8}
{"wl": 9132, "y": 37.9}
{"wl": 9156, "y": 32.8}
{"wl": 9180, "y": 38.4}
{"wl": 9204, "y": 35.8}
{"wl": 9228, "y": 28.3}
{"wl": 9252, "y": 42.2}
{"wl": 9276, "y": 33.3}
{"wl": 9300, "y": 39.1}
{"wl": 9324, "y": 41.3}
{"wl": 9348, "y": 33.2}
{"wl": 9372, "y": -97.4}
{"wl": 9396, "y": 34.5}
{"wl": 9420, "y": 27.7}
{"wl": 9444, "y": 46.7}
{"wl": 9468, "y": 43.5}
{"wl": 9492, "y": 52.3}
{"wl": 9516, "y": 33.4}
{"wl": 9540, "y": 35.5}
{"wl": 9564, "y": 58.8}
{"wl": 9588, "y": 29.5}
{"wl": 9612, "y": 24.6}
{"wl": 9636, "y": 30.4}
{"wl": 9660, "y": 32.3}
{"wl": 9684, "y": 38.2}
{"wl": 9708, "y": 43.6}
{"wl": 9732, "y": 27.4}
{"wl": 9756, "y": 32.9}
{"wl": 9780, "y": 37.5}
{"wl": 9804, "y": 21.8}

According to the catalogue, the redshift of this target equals 0.25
